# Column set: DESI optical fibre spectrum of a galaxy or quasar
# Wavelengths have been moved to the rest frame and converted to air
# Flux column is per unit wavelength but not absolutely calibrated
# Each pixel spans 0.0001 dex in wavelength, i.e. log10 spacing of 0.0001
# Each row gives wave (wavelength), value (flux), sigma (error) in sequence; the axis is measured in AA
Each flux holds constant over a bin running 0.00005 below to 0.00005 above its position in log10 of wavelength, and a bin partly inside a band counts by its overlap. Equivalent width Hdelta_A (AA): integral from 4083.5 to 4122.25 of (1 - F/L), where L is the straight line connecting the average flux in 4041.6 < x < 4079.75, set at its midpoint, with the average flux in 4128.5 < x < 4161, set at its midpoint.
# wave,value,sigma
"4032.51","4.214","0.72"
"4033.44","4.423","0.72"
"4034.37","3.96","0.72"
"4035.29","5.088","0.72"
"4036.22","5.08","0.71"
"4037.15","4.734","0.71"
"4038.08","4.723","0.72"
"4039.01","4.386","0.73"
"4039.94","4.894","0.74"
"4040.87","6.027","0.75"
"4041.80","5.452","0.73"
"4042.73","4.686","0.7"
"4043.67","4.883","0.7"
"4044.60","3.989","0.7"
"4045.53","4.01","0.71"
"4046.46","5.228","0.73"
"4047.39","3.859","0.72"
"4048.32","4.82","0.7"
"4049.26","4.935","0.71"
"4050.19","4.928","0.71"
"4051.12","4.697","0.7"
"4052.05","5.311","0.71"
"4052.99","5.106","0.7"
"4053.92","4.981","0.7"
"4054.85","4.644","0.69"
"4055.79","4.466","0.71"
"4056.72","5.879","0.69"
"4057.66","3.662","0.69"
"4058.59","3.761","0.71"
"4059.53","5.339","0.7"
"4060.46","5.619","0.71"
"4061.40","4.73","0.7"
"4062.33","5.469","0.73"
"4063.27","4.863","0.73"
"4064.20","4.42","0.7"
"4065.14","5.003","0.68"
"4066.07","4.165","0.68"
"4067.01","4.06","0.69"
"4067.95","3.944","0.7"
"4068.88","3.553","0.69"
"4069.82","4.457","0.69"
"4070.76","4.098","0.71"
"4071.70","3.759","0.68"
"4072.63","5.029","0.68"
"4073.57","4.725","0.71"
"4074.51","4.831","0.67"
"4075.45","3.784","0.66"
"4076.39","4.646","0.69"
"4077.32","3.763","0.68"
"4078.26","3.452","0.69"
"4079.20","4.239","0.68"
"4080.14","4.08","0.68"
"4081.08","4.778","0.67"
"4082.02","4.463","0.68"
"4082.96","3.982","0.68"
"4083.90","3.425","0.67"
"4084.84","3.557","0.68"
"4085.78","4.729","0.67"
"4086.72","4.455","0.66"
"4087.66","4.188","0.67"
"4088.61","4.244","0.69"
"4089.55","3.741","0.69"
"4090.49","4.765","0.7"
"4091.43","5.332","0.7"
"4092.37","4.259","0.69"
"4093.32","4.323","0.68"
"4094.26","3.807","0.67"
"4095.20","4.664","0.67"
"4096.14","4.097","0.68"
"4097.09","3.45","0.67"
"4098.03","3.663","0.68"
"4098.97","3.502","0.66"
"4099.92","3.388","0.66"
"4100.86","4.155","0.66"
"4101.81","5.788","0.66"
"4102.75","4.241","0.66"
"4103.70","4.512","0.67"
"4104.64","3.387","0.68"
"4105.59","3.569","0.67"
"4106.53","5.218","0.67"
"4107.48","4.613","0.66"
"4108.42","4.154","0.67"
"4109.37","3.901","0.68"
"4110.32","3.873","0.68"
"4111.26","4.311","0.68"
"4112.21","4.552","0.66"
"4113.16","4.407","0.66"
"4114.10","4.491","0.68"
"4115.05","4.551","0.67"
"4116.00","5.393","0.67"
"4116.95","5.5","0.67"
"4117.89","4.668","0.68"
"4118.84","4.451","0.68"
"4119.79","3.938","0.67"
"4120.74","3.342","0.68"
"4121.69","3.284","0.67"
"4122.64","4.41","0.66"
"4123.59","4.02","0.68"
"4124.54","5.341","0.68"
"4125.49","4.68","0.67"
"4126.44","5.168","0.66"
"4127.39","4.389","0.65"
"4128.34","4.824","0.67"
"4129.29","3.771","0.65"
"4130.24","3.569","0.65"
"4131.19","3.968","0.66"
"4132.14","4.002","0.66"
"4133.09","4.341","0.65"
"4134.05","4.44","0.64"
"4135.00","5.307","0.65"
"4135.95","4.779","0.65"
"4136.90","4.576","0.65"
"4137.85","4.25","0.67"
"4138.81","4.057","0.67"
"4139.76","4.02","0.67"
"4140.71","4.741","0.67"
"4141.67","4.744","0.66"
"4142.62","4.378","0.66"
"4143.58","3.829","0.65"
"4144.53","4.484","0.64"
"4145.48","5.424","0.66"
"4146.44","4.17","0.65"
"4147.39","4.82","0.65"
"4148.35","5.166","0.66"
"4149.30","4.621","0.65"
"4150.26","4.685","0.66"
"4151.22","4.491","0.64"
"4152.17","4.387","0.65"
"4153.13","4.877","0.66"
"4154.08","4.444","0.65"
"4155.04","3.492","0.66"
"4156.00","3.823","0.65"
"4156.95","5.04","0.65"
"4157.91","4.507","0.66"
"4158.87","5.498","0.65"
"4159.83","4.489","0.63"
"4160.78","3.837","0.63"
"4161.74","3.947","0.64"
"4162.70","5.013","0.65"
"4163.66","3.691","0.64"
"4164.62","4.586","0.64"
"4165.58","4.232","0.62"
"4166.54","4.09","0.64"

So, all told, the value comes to 2.3 AA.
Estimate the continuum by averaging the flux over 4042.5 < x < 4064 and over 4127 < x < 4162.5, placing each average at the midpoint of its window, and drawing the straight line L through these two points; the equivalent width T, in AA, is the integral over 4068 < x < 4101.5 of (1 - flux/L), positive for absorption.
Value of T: 3.6 AA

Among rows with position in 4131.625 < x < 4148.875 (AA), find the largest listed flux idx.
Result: 5.424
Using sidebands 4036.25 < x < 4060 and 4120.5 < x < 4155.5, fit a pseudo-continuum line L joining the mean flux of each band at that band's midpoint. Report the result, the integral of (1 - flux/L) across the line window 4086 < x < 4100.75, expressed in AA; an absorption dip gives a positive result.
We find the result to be 1.5 AA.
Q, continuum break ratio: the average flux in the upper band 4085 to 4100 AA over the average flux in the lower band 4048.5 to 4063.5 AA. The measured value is 0.85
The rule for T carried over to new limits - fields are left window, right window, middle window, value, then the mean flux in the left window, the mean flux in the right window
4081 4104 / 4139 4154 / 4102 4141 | 0.3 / 4.21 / 4.58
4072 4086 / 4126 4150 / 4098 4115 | 0.4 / 4.22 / 4.48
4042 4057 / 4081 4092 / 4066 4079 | 0.9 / 4.77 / 4.29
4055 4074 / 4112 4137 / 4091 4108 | 1.0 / 4.55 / 4.45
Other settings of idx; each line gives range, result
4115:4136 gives 5.5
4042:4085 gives 5.879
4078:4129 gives 5.788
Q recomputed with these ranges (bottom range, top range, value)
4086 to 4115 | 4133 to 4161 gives 1.07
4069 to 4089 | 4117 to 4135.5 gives 1.03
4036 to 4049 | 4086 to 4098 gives 0.90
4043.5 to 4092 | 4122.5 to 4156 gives 1.00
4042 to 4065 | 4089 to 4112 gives 0.88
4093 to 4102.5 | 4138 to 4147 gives 1.08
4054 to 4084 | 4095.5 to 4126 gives 0.97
